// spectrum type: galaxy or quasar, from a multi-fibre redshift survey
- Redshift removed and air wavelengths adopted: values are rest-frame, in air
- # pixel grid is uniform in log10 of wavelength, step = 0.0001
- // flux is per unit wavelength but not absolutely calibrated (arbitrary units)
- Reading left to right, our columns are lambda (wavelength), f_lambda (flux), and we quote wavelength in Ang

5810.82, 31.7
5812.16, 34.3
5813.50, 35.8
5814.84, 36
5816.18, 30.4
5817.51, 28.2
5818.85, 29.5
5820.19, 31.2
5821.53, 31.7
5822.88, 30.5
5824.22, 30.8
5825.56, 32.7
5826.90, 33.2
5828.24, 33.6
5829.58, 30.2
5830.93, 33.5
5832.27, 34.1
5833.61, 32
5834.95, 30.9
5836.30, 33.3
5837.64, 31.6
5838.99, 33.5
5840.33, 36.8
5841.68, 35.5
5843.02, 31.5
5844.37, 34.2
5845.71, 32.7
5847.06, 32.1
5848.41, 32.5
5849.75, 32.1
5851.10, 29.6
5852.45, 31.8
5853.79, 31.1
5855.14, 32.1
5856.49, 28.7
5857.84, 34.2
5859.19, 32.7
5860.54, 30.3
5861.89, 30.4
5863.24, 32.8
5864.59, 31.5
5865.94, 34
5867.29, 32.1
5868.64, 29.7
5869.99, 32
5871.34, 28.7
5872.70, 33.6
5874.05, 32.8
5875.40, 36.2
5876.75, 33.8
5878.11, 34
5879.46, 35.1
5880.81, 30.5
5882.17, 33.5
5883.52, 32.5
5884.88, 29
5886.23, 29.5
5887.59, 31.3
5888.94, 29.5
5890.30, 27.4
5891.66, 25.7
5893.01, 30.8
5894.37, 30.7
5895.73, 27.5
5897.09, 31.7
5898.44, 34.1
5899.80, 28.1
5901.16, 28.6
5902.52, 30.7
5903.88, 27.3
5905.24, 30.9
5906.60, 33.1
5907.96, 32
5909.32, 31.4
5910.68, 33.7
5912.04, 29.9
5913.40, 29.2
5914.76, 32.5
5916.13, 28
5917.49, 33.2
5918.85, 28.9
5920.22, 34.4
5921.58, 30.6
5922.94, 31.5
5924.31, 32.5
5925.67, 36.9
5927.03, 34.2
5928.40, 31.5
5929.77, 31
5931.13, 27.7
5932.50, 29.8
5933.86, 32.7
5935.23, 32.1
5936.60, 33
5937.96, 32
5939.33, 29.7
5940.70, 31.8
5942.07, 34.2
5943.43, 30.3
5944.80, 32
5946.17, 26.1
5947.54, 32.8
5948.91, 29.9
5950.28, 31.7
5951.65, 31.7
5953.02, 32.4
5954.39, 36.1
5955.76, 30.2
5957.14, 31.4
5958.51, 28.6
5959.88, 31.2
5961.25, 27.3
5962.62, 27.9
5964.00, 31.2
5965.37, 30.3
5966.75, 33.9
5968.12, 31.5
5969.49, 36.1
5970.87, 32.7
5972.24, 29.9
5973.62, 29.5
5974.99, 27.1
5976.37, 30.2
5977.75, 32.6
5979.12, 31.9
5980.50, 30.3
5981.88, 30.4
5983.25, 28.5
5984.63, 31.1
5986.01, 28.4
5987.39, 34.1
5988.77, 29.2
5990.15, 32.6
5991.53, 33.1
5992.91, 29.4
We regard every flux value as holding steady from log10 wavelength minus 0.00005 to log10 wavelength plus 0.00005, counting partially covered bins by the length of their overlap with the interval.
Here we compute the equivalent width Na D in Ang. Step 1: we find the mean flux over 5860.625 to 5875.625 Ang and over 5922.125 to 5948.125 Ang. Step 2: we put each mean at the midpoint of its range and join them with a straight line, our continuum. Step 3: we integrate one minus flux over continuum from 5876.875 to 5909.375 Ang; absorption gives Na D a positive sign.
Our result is 1.23 Ang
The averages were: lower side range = 32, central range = 30.7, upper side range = 31.7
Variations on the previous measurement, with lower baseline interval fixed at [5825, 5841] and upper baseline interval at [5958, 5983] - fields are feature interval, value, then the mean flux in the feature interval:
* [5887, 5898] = 0.88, 29.4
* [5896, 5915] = 0.55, 30.8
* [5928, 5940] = 0.09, 31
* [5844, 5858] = 0.38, 31.8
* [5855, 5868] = 0.25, 31.9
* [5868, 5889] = 0.10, 32.1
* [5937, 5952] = -0.01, 31.1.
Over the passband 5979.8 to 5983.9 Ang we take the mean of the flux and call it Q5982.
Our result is 29.8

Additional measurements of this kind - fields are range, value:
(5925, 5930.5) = 33.3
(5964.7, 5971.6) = 32.9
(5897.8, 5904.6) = 29.7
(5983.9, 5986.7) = 29.7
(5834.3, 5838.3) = 31.9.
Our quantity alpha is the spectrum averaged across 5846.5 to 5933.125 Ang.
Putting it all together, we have 31.3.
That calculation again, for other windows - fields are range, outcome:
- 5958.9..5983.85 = 30.7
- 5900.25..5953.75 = 31.3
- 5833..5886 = 32.3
